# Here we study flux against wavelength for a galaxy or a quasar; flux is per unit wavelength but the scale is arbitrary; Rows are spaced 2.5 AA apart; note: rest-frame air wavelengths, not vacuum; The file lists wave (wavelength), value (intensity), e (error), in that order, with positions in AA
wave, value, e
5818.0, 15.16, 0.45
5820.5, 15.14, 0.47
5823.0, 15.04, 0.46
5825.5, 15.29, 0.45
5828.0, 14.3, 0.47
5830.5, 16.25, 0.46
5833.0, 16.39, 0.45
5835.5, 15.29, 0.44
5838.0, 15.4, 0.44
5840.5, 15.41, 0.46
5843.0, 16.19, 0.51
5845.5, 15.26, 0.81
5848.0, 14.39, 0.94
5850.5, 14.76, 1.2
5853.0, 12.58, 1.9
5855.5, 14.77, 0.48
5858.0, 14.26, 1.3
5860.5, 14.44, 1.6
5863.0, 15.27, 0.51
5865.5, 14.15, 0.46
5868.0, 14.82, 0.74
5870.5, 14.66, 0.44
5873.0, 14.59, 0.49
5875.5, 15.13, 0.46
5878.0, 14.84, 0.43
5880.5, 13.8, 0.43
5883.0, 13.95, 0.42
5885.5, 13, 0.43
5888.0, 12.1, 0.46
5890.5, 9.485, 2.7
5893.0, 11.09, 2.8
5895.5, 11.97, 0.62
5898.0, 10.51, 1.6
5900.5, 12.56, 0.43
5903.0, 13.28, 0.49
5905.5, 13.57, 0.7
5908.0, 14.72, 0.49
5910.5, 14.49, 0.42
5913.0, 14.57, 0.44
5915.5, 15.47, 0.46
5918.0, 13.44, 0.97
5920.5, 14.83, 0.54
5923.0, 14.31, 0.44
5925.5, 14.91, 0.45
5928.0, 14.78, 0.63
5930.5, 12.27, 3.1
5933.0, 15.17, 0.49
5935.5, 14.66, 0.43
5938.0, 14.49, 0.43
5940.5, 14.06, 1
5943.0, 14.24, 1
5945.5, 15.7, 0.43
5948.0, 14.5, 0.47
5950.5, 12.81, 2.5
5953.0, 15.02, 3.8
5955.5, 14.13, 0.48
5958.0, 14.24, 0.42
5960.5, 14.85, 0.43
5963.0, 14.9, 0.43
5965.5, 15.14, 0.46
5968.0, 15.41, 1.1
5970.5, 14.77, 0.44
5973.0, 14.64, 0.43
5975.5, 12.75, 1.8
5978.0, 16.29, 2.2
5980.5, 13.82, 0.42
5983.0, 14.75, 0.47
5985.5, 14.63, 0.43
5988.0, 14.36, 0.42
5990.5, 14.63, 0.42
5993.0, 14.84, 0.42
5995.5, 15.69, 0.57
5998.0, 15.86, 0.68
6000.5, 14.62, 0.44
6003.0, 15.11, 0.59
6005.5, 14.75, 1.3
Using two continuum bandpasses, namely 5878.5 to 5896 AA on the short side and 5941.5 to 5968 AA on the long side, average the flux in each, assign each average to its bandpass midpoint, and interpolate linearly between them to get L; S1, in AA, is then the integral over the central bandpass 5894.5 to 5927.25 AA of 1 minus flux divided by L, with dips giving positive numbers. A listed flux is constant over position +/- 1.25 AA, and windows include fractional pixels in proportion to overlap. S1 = -1.59 AA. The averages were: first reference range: 12.3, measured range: 13.8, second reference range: 14.6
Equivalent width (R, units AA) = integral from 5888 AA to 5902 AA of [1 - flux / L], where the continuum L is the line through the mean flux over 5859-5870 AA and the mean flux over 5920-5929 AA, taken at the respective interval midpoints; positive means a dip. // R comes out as 3.27 AA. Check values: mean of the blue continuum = 14.7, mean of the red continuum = 14.7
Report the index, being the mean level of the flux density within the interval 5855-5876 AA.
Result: 14.7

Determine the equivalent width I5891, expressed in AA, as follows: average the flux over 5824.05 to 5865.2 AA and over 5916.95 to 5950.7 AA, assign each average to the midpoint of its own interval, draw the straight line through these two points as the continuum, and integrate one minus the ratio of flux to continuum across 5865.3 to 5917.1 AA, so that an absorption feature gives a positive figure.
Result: 4.3 AA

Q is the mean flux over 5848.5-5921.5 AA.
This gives 13.7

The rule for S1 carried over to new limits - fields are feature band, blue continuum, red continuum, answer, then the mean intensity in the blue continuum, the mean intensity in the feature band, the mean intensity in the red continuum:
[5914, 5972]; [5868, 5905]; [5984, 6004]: -2.1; 13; 14.5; 15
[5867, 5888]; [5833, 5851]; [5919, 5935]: 1.0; 15.3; 14.2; 14.4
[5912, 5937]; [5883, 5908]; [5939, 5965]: -2.0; 12.2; 14.4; 14.5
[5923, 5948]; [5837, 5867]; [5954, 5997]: 0.4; 14.7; 14.5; 14.7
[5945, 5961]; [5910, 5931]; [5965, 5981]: 0.2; 14.4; 14.4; 14.7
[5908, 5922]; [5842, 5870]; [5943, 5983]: 0.0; 14.6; 14.6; 14.6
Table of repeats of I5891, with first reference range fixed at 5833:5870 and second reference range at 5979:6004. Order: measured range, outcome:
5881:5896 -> 2.84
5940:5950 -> 0.21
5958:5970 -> -0.10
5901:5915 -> 0.68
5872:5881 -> 0.11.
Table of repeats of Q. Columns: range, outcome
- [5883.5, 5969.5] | 13.8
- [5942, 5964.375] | 14.5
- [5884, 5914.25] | 12.6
